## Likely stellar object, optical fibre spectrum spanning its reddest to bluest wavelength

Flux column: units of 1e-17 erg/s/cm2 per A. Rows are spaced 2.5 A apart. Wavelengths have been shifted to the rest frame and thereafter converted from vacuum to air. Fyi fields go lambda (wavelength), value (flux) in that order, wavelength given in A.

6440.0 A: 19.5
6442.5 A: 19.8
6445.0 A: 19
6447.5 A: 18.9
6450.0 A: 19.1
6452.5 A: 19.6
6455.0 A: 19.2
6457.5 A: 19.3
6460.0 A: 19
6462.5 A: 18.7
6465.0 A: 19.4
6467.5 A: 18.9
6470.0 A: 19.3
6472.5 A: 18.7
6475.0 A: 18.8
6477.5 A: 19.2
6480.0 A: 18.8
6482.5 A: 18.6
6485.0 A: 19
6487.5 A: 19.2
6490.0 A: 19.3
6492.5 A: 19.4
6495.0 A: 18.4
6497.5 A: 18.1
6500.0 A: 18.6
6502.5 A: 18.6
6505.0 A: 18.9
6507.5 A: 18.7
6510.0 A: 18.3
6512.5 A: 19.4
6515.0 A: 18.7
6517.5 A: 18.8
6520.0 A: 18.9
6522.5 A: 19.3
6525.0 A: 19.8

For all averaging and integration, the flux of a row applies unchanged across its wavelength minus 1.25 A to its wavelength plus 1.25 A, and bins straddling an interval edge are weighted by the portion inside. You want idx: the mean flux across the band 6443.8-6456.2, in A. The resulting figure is 19.2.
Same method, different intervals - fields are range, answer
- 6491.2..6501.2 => 18.6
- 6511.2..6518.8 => 19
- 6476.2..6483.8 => 18.9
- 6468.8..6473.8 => 19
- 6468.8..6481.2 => 19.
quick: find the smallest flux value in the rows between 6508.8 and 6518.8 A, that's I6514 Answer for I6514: 18.3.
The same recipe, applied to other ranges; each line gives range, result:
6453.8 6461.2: 19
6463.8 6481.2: 18.7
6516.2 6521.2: 18.8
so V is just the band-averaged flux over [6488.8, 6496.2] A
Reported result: 19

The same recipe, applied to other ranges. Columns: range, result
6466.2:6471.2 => 19.1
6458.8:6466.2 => 19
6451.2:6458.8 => 19.4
